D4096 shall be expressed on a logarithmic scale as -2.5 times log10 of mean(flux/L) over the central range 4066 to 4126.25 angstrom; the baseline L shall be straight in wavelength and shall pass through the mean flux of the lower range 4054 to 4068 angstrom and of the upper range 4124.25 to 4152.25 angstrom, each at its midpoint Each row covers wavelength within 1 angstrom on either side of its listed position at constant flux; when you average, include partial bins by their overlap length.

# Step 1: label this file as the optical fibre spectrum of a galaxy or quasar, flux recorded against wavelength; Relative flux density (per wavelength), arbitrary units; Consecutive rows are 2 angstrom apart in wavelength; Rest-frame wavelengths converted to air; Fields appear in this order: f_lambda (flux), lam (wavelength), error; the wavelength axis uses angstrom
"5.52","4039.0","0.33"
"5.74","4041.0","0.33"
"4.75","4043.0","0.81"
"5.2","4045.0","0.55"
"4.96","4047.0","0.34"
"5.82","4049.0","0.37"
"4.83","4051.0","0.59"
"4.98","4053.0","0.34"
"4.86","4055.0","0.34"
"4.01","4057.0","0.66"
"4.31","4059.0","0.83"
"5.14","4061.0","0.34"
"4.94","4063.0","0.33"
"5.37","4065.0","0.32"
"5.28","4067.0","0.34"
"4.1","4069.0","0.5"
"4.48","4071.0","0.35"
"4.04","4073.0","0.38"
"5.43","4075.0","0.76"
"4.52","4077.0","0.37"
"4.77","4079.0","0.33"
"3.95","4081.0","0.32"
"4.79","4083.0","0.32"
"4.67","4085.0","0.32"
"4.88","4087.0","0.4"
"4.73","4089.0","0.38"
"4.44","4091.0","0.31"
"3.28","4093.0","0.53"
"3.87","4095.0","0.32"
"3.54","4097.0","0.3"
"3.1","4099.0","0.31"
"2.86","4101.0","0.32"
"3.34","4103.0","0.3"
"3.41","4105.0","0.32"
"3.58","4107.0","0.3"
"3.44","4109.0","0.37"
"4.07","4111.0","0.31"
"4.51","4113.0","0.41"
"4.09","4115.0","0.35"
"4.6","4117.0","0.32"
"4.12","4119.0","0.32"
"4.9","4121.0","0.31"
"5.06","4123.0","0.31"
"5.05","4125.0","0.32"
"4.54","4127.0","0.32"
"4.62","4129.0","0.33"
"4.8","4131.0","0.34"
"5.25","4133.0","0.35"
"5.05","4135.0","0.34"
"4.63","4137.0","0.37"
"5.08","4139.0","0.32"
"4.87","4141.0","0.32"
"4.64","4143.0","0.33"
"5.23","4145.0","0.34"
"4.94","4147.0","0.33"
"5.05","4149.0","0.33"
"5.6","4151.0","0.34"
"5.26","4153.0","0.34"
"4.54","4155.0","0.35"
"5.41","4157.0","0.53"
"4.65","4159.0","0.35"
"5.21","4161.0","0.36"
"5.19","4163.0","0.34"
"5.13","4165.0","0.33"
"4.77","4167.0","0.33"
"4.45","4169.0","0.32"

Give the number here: 0.16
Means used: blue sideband 4.84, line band 4.23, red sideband 4.96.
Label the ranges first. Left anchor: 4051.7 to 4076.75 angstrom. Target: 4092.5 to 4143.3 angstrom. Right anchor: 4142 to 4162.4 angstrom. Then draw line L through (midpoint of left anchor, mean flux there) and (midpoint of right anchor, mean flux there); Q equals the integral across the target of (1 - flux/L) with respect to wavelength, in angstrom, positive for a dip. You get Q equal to 7.1 angstrom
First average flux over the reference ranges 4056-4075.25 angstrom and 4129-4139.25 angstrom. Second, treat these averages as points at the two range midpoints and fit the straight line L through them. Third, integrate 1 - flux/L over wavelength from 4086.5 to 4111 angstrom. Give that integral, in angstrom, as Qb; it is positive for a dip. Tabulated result 5.6 angstrom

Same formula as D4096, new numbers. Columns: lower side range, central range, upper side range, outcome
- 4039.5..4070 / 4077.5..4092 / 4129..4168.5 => 0.084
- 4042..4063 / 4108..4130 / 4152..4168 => 0.119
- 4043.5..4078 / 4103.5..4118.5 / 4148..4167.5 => 0.251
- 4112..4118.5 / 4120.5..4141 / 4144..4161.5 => -0.051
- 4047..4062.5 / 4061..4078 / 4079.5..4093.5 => -0.028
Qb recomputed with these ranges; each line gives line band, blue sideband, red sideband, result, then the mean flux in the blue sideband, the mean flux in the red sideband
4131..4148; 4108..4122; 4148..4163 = -0.7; 4.25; 5.11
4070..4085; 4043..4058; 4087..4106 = -1.3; 4.94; 3.69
